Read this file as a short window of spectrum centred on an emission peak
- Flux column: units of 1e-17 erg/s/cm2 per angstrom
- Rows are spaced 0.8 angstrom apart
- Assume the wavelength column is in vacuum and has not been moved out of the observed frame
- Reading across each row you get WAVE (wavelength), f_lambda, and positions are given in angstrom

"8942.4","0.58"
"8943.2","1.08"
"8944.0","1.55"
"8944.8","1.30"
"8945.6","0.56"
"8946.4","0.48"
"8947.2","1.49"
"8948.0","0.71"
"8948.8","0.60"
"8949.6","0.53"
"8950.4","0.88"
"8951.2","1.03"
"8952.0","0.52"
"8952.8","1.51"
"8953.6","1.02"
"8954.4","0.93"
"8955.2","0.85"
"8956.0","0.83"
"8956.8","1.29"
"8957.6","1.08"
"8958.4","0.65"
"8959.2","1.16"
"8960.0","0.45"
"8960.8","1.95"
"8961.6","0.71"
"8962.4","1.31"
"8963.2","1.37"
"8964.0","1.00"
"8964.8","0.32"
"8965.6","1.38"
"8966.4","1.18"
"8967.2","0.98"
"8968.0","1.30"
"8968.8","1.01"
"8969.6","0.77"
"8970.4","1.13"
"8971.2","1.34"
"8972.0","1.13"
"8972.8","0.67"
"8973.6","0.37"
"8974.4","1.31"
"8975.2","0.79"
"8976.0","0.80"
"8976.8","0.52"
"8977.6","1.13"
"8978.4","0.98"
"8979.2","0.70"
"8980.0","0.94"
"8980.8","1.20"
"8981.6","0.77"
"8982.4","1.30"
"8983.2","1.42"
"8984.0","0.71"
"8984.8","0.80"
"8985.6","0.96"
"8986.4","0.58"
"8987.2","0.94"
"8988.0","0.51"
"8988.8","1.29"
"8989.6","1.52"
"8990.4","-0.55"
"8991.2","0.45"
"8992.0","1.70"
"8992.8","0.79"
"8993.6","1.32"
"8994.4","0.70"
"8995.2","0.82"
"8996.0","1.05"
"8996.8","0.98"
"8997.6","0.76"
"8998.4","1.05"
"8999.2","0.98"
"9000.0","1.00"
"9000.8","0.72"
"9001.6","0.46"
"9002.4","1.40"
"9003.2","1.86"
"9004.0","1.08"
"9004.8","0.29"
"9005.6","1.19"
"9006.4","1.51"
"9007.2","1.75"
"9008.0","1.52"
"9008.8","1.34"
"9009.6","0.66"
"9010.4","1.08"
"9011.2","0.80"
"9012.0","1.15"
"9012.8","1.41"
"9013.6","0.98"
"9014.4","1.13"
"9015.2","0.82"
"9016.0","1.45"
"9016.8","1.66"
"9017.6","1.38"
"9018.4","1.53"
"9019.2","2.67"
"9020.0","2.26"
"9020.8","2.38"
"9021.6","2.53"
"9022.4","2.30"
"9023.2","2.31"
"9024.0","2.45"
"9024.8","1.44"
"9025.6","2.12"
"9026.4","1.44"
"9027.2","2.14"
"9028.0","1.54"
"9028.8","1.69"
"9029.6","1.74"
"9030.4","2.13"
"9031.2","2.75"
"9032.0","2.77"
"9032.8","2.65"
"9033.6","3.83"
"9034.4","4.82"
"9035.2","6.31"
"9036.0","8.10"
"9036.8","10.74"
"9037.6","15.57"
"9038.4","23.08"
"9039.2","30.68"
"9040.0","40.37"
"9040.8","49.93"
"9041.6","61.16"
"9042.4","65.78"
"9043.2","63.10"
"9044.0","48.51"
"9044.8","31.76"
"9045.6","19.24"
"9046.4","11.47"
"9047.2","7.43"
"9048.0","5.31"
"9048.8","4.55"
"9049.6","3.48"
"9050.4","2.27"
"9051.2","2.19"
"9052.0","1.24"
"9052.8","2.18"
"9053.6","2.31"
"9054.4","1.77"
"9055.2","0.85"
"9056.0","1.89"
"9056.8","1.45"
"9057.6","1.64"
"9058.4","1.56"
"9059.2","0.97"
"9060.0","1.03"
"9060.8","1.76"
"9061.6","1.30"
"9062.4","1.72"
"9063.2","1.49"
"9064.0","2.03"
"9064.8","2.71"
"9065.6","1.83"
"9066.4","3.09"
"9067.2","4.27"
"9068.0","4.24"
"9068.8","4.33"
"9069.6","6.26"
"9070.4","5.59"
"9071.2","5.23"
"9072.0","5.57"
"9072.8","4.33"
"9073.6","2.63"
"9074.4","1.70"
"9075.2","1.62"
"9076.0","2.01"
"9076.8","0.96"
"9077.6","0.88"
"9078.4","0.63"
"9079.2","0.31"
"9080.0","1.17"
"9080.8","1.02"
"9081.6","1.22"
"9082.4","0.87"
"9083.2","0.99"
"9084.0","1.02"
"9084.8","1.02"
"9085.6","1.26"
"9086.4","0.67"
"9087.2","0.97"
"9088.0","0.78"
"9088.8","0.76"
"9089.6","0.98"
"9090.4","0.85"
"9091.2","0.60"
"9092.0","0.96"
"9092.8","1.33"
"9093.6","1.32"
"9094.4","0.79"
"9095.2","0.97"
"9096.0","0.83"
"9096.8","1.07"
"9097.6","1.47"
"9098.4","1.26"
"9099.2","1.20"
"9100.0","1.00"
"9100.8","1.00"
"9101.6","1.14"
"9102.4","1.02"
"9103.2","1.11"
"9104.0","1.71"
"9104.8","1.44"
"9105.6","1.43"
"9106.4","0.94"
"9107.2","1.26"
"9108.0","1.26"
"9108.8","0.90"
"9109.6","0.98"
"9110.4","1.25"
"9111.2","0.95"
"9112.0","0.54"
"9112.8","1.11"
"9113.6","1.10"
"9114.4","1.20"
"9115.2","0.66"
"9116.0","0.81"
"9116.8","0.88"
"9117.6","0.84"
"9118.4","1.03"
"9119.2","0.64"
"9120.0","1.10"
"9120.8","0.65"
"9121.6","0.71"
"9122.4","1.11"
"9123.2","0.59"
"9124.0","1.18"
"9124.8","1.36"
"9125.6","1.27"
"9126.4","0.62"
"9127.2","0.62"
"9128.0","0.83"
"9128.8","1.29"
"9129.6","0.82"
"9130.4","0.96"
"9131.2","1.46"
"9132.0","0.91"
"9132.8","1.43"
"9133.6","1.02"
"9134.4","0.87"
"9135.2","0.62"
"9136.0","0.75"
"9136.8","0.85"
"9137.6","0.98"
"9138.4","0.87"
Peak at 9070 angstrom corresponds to [N II]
